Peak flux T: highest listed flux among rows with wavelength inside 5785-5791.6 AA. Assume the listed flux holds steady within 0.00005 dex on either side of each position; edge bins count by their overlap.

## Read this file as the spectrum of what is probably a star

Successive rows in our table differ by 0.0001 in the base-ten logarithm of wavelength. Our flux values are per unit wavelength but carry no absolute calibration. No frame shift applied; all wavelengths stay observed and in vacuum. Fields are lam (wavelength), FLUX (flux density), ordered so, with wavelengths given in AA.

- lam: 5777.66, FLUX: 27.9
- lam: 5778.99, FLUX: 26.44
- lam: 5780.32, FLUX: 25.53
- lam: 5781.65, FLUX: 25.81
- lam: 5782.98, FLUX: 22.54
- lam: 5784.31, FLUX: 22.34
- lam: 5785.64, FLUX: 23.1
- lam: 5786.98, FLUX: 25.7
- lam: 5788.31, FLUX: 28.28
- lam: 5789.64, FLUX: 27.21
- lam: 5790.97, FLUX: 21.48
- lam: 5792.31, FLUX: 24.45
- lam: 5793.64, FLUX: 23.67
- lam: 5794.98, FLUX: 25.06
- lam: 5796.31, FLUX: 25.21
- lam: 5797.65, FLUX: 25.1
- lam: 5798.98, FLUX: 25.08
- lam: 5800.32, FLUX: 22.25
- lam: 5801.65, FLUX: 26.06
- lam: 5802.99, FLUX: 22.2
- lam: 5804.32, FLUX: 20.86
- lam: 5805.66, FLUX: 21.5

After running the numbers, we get 28.28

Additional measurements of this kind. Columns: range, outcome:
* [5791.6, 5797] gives 25.21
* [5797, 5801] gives 25.1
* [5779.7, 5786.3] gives 25.81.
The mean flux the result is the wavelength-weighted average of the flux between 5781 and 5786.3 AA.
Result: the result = 23.5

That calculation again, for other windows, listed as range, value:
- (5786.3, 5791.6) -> 25.7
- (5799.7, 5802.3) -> 24.2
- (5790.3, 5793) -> 23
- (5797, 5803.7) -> 24.1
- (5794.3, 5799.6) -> 25.1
